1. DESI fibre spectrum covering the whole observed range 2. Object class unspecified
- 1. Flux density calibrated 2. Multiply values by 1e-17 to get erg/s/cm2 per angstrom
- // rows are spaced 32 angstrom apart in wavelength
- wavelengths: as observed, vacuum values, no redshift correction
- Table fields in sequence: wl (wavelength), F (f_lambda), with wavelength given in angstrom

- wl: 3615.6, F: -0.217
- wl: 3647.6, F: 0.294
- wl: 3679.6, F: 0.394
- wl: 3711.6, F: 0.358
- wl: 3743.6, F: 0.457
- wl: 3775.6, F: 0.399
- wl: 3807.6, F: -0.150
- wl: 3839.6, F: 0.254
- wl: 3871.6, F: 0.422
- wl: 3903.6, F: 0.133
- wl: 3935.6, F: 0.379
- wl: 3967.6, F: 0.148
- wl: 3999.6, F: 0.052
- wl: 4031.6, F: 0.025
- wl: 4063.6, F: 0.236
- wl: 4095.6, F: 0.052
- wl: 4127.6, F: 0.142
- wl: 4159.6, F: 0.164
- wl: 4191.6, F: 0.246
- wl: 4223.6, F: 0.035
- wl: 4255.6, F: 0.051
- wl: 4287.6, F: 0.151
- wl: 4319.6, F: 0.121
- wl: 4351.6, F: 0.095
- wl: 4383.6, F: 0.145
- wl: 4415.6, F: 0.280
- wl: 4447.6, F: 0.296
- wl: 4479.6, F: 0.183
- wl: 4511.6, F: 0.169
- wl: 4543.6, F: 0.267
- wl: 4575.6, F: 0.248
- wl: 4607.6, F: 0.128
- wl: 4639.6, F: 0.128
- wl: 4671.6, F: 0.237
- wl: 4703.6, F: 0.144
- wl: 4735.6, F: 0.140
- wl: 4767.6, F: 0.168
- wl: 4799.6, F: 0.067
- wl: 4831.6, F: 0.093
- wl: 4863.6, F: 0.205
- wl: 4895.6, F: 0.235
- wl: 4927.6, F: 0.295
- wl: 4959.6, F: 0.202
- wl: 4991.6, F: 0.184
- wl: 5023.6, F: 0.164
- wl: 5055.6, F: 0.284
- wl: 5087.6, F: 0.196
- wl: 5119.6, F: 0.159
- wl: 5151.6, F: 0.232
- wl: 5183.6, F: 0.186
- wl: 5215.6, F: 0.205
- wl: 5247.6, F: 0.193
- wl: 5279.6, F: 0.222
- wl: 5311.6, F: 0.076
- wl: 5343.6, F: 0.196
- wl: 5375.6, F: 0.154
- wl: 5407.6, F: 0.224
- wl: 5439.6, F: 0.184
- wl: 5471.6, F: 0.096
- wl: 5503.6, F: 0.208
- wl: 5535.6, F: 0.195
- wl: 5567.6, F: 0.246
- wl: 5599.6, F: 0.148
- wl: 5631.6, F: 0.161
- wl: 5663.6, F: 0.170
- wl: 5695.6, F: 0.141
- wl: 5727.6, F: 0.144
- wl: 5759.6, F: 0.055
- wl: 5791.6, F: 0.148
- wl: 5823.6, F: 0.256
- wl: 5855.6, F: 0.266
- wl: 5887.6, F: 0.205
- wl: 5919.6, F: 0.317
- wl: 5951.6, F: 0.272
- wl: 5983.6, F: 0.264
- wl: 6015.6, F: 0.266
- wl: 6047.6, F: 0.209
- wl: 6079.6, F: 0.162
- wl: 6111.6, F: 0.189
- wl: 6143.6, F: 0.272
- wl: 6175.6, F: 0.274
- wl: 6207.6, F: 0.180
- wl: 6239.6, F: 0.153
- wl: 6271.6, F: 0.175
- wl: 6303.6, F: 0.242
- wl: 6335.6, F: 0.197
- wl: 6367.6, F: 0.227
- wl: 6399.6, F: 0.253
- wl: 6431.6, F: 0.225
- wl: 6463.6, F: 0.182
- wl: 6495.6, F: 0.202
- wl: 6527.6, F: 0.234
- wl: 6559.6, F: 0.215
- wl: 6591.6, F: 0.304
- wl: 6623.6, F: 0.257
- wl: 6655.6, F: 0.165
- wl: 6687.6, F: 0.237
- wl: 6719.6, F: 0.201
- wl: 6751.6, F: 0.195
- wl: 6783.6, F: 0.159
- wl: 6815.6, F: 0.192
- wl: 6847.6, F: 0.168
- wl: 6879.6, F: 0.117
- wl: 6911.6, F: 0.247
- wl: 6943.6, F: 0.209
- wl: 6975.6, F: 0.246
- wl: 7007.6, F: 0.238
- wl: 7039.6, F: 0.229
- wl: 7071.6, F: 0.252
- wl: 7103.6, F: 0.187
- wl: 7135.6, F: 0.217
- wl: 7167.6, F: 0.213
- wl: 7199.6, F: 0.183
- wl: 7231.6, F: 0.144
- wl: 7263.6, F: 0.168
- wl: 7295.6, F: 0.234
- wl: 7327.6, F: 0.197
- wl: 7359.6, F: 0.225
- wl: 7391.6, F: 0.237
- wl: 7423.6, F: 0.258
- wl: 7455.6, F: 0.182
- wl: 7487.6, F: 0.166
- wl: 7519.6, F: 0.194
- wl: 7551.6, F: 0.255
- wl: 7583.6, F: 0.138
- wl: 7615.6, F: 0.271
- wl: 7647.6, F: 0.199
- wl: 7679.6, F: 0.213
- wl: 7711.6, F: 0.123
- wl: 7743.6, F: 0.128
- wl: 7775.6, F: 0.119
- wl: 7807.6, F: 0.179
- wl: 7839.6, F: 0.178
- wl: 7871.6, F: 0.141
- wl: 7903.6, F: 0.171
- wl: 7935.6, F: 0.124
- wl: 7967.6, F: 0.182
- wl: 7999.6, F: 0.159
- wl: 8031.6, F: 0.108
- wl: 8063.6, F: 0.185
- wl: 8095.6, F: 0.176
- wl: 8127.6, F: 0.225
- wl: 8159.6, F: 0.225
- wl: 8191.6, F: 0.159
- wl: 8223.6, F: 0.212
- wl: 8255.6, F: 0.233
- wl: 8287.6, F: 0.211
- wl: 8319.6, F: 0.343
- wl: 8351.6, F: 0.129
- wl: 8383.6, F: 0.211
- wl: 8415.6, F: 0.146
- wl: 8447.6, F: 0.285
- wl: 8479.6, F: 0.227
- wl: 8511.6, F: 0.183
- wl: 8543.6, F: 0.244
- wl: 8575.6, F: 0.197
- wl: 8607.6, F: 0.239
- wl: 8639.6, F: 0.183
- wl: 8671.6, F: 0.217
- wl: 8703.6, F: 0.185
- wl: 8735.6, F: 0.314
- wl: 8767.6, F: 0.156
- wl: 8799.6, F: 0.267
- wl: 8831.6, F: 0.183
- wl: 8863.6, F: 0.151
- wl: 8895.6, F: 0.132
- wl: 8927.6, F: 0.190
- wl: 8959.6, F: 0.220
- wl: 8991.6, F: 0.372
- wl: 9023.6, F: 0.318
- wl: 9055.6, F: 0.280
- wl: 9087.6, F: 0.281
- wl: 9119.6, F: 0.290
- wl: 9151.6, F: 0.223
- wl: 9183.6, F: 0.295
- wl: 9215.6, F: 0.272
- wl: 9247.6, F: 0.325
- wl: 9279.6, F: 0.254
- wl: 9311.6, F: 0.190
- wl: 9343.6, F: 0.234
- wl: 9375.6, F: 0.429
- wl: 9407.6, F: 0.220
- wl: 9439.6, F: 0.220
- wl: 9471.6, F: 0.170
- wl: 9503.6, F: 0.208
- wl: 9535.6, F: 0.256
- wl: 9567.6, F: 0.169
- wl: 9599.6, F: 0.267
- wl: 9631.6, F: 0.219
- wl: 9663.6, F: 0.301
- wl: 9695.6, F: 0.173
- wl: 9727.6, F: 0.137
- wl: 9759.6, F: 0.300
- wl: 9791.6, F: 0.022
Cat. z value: 1.233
